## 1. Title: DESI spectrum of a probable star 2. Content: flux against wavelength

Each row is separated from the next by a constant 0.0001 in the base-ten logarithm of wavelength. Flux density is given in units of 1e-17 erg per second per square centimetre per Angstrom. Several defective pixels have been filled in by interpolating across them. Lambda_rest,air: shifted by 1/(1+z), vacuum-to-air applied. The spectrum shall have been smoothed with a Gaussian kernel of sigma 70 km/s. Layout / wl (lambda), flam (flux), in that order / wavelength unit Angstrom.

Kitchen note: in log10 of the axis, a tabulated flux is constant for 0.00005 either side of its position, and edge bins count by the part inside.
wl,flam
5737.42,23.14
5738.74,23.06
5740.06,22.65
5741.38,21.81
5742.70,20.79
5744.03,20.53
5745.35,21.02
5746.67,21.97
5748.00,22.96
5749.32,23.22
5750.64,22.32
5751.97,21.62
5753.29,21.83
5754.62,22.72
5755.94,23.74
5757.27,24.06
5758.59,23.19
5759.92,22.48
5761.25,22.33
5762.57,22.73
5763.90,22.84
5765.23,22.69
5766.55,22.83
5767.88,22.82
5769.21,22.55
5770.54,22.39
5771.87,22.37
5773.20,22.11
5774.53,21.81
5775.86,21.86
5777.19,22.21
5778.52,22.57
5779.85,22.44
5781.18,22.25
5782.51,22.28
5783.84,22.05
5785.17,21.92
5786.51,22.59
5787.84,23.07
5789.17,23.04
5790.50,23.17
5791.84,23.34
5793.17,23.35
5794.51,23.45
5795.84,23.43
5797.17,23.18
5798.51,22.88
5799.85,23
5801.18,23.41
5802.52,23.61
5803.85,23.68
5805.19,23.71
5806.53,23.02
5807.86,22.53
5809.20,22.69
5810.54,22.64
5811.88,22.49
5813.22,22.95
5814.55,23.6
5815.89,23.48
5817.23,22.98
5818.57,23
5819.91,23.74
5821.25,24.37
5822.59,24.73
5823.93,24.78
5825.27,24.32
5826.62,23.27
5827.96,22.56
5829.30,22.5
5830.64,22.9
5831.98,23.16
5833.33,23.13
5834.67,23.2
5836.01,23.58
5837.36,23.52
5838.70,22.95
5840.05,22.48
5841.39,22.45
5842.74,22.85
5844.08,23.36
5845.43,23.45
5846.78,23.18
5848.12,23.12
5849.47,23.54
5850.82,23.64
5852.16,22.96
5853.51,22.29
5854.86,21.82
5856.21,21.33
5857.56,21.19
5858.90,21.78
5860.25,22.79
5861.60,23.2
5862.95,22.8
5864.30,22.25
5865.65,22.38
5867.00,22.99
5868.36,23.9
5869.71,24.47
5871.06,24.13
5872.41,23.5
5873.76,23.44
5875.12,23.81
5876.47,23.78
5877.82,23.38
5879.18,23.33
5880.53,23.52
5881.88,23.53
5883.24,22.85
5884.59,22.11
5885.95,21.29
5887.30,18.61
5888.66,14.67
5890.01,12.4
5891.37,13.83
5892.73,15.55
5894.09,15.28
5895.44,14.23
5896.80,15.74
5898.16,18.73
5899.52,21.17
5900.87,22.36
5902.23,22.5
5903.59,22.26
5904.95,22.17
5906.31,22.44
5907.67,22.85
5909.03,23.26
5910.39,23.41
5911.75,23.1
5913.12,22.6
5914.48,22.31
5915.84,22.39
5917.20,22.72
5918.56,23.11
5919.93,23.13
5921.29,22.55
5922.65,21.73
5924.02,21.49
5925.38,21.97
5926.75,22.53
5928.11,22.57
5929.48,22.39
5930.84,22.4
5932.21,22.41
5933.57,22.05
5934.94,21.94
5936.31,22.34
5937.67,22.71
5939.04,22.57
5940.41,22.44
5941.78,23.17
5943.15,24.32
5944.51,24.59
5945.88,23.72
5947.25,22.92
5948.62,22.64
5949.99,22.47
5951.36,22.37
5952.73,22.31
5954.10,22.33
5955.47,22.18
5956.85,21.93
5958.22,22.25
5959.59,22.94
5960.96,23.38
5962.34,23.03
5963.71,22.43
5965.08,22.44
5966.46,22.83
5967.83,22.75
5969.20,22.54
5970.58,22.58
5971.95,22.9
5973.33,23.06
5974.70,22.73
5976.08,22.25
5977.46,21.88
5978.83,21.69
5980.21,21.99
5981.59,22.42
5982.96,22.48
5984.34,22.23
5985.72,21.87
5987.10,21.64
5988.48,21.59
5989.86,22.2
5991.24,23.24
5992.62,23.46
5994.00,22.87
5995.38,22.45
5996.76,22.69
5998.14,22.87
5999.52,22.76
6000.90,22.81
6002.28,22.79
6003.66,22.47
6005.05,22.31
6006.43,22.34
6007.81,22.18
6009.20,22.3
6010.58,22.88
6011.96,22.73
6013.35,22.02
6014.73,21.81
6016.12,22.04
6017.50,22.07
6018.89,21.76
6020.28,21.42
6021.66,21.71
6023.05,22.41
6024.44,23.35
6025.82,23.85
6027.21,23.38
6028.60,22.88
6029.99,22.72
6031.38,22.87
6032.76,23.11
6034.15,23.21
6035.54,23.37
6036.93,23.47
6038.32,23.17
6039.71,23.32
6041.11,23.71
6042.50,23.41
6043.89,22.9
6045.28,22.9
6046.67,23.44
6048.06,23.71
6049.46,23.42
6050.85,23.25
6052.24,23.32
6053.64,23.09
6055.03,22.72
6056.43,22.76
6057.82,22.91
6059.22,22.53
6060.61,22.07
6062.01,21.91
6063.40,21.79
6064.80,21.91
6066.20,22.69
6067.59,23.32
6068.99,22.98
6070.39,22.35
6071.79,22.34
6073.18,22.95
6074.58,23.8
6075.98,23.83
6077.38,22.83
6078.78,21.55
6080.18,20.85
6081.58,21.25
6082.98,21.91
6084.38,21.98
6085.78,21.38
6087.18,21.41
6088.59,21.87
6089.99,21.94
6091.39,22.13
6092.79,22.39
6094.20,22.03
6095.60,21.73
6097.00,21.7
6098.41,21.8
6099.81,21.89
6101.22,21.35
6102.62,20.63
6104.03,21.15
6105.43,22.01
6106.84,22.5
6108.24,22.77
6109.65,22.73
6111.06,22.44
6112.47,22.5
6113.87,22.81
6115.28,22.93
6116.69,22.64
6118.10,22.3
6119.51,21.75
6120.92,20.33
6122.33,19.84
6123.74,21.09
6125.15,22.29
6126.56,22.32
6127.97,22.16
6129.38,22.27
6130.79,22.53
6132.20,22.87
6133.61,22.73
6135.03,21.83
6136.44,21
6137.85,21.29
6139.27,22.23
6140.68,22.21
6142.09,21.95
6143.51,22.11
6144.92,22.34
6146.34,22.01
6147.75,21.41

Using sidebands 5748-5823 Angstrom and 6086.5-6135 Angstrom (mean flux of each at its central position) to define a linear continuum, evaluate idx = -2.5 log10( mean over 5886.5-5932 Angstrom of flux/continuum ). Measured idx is 0.10 mag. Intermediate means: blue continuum 22.9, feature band 20.6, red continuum 22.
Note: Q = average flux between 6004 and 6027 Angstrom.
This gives 22.3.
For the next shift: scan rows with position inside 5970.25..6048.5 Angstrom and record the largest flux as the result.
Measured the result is 23.85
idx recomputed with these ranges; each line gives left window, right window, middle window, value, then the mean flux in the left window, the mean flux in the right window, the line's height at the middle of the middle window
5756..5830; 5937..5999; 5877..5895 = 0.18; 23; 22.6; 22.8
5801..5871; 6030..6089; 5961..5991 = 0.02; 23.1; 22.7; 22.9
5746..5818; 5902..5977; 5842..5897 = 0.06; 22.8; 22.6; 22.7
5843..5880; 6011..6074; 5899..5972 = 0.02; 23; 22.8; 22.9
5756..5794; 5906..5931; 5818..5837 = -0.04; 22.6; 22.6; 22.6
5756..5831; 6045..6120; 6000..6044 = -0.01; 23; 22.4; 22.5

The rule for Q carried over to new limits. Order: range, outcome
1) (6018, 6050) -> 23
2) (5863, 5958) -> 21.8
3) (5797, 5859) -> 23.1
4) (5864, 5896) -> 20.8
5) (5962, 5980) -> 22.5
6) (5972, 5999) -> 22.4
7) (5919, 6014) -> 22.5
